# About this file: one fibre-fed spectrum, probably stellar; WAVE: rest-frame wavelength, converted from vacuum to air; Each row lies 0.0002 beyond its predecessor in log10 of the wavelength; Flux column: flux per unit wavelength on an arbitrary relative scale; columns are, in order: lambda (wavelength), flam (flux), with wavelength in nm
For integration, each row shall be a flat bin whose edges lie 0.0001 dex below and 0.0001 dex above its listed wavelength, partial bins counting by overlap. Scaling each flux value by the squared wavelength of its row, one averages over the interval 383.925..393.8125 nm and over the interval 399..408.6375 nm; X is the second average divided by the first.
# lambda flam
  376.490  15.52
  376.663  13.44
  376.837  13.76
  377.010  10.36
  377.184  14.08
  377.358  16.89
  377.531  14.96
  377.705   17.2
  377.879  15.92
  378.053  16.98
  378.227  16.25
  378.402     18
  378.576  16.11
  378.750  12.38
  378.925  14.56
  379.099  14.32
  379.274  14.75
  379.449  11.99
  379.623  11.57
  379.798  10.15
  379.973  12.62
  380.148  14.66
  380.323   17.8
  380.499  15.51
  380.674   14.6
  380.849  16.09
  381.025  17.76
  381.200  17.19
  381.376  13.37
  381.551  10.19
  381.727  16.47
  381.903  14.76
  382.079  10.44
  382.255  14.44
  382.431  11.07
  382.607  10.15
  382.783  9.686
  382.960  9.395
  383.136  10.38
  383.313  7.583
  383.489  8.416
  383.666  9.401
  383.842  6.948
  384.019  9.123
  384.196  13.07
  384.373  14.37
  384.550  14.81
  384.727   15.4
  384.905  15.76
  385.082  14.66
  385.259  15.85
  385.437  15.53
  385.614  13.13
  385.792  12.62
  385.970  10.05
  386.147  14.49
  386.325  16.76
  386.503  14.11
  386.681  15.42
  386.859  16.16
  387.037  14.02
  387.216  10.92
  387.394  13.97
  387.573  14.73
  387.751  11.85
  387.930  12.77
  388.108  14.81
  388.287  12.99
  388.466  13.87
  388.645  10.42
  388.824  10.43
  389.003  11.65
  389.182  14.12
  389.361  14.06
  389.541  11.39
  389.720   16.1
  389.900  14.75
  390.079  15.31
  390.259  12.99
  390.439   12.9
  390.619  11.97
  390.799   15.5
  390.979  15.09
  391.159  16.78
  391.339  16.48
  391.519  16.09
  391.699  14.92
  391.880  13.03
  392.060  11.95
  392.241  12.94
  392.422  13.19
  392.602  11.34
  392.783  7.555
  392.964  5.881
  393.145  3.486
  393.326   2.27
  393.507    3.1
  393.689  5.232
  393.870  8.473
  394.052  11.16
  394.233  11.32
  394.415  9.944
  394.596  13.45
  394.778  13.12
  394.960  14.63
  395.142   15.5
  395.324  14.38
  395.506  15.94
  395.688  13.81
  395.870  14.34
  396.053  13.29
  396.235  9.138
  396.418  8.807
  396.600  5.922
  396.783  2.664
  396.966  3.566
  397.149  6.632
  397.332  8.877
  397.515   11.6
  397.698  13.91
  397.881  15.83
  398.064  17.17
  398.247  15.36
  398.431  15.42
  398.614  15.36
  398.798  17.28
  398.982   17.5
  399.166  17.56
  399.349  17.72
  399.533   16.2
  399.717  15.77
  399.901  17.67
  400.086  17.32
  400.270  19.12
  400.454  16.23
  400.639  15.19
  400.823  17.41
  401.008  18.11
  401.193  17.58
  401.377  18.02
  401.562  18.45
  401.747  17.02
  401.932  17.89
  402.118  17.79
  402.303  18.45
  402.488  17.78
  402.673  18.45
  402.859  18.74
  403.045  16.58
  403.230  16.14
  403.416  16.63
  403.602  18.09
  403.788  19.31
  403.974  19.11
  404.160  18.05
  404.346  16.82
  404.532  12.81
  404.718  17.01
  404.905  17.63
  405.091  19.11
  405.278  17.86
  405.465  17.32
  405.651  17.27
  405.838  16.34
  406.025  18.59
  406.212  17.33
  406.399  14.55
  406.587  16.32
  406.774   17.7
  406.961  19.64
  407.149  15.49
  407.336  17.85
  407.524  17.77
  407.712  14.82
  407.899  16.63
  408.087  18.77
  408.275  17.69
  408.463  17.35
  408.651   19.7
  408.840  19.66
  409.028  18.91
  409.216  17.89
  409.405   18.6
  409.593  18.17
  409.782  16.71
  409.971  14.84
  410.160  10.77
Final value 1.5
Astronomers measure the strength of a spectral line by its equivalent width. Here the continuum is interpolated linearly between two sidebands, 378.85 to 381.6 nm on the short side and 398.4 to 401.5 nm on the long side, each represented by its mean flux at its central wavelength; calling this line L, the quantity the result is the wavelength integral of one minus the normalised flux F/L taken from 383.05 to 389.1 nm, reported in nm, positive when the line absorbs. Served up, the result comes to 0.905 nm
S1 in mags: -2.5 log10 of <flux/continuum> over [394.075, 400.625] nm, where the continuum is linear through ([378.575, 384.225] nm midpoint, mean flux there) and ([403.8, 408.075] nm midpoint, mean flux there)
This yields 0.157 mag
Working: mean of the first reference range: 12.6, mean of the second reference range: 17.2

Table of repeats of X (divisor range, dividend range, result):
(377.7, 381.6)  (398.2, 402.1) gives 1.29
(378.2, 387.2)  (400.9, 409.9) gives 1.48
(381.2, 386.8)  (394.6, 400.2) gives 1.14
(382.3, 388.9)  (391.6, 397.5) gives 0.83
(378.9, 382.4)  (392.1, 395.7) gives 0.78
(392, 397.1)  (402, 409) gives 1.88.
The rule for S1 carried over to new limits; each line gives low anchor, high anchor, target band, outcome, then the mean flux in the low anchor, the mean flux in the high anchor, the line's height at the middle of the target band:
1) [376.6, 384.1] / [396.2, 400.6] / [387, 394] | 0.121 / 13.3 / 13.5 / 13.4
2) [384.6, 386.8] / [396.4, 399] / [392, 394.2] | 0.498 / 14.5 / 11.7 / 12.7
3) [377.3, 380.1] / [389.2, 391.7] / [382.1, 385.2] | 0.262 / 14.6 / 14.6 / 14.6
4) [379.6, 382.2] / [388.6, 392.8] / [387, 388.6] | 0.042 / 14.3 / 13.5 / 13.7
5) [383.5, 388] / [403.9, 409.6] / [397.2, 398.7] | 0.130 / 13.4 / 17.5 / 15.8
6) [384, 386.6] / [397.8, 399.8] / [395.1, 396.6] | 0.253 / 14.1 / 16.5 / 16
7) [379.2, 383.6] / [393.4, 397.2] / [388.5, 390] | -0.143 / 12.8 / 10.2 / 11.3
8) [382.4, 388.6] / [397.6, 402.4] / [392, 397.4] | 0.499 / 12.7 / 17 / 15.4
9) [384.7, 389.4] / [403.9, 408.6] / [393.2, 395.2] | 0.484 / 13.7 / 17.2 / 15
